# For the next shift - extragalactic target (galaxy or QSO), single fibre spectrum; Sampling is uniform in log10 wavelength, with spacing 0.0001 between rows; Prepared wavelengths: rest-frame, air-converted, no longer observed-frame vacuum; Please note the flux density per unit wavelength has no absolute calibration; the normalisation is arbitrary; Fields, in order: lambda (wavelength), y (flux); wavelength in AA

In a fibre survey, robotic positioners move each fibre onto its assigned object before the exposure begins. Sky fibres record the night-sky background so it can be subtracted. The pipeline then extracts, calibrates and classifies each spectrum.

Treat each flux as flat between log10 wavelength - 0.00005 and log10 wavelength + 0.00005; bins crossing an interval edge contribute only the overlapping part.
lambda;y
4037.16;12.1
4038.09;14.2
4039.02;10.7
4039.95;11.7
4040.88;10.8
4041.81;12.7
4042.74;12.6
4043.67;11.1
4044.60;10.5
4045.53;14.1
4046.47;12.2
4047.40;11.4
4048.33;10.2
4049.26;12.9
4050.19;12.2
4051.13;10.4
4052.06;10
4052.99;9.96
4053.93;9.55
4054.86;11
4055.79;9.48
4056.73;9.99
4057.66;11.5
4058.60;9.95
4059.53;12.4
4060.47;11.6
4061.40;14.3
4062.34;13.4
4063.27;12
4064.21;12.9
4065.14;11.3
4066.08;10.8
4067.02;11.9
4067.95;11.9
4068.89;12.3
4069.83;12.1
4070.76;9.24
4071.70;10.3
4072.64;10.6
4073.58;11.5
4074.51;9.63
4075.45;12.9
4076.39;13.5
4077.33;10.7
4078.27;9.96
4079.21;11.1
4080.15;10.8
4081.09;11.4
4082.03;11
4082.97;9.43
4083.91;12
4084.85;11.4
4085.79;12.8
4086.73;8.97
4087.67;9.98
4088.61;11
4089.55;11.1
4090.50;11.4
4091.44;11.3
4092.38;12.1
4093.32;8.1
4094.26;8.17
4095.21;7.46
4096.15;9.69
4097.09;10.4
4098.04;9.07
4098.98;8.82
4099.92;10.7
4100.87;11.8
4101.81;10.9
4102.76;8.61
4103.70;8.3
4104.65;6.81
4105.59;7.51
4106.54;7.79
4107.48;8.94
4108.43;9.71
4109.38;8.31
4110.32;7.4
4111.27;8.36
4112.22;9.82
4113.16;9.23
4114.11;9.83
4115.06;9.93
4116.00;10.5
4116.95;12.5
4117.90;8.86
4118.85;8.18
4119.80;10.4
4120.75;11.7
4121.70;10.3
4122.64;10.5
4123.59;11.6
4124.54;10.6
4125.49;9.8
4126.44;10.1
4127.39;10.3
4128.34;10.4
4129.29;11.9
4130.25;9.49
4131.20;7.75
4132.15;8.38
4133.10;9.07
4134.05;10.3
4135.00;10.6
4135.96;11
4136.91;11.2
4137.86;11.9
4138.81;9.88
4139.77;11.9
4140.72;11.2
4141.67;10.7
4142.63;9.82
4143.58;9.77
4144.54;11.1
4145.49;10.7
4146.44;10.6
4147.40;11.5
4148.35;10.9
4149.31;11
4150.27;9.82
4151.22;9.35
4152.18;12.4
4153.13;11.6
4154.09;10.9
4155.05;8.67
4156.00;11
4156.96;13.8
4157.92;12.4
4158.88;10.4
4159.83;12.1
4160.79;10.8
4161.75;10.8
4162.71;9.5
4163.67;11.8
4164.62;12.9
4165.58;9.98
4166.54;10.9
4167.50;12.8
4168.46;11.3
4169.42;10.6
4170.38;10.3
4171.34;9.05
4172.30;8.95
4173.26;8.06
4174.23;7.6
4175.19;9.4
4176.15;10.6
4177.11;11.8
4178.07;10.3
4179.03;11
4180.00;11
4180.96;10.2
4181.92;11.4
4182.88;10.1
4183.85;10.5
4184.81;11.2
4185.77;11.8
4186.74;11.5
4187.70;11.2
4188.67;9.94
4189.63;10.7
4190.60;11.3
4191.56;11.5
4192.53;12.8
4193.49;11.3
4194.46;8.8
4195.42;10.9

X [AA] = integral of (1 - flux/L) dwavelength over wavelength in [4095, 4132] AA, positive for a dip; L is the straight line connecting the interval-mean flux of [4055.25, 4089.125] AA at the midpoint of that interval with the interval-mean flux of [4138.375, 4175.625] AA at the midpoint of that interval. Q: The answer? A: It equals 4.6 AA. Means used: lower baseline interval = 11.3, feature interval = 9.6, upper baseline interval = 10.7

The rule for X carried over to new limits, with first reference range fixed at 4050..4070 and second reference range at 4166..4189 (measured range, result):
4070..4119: 4.9 AA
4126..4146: 0.8 AA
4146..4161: -0.6 AA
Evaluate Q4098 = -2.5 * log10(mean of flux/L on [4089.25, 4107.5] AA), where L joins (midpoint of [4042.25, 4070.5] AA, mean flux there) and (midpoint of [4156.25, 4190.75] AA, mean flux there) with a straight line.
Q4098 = 0.19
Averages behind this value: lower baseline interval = 11.5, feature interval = 9.44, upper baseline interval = 10.8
